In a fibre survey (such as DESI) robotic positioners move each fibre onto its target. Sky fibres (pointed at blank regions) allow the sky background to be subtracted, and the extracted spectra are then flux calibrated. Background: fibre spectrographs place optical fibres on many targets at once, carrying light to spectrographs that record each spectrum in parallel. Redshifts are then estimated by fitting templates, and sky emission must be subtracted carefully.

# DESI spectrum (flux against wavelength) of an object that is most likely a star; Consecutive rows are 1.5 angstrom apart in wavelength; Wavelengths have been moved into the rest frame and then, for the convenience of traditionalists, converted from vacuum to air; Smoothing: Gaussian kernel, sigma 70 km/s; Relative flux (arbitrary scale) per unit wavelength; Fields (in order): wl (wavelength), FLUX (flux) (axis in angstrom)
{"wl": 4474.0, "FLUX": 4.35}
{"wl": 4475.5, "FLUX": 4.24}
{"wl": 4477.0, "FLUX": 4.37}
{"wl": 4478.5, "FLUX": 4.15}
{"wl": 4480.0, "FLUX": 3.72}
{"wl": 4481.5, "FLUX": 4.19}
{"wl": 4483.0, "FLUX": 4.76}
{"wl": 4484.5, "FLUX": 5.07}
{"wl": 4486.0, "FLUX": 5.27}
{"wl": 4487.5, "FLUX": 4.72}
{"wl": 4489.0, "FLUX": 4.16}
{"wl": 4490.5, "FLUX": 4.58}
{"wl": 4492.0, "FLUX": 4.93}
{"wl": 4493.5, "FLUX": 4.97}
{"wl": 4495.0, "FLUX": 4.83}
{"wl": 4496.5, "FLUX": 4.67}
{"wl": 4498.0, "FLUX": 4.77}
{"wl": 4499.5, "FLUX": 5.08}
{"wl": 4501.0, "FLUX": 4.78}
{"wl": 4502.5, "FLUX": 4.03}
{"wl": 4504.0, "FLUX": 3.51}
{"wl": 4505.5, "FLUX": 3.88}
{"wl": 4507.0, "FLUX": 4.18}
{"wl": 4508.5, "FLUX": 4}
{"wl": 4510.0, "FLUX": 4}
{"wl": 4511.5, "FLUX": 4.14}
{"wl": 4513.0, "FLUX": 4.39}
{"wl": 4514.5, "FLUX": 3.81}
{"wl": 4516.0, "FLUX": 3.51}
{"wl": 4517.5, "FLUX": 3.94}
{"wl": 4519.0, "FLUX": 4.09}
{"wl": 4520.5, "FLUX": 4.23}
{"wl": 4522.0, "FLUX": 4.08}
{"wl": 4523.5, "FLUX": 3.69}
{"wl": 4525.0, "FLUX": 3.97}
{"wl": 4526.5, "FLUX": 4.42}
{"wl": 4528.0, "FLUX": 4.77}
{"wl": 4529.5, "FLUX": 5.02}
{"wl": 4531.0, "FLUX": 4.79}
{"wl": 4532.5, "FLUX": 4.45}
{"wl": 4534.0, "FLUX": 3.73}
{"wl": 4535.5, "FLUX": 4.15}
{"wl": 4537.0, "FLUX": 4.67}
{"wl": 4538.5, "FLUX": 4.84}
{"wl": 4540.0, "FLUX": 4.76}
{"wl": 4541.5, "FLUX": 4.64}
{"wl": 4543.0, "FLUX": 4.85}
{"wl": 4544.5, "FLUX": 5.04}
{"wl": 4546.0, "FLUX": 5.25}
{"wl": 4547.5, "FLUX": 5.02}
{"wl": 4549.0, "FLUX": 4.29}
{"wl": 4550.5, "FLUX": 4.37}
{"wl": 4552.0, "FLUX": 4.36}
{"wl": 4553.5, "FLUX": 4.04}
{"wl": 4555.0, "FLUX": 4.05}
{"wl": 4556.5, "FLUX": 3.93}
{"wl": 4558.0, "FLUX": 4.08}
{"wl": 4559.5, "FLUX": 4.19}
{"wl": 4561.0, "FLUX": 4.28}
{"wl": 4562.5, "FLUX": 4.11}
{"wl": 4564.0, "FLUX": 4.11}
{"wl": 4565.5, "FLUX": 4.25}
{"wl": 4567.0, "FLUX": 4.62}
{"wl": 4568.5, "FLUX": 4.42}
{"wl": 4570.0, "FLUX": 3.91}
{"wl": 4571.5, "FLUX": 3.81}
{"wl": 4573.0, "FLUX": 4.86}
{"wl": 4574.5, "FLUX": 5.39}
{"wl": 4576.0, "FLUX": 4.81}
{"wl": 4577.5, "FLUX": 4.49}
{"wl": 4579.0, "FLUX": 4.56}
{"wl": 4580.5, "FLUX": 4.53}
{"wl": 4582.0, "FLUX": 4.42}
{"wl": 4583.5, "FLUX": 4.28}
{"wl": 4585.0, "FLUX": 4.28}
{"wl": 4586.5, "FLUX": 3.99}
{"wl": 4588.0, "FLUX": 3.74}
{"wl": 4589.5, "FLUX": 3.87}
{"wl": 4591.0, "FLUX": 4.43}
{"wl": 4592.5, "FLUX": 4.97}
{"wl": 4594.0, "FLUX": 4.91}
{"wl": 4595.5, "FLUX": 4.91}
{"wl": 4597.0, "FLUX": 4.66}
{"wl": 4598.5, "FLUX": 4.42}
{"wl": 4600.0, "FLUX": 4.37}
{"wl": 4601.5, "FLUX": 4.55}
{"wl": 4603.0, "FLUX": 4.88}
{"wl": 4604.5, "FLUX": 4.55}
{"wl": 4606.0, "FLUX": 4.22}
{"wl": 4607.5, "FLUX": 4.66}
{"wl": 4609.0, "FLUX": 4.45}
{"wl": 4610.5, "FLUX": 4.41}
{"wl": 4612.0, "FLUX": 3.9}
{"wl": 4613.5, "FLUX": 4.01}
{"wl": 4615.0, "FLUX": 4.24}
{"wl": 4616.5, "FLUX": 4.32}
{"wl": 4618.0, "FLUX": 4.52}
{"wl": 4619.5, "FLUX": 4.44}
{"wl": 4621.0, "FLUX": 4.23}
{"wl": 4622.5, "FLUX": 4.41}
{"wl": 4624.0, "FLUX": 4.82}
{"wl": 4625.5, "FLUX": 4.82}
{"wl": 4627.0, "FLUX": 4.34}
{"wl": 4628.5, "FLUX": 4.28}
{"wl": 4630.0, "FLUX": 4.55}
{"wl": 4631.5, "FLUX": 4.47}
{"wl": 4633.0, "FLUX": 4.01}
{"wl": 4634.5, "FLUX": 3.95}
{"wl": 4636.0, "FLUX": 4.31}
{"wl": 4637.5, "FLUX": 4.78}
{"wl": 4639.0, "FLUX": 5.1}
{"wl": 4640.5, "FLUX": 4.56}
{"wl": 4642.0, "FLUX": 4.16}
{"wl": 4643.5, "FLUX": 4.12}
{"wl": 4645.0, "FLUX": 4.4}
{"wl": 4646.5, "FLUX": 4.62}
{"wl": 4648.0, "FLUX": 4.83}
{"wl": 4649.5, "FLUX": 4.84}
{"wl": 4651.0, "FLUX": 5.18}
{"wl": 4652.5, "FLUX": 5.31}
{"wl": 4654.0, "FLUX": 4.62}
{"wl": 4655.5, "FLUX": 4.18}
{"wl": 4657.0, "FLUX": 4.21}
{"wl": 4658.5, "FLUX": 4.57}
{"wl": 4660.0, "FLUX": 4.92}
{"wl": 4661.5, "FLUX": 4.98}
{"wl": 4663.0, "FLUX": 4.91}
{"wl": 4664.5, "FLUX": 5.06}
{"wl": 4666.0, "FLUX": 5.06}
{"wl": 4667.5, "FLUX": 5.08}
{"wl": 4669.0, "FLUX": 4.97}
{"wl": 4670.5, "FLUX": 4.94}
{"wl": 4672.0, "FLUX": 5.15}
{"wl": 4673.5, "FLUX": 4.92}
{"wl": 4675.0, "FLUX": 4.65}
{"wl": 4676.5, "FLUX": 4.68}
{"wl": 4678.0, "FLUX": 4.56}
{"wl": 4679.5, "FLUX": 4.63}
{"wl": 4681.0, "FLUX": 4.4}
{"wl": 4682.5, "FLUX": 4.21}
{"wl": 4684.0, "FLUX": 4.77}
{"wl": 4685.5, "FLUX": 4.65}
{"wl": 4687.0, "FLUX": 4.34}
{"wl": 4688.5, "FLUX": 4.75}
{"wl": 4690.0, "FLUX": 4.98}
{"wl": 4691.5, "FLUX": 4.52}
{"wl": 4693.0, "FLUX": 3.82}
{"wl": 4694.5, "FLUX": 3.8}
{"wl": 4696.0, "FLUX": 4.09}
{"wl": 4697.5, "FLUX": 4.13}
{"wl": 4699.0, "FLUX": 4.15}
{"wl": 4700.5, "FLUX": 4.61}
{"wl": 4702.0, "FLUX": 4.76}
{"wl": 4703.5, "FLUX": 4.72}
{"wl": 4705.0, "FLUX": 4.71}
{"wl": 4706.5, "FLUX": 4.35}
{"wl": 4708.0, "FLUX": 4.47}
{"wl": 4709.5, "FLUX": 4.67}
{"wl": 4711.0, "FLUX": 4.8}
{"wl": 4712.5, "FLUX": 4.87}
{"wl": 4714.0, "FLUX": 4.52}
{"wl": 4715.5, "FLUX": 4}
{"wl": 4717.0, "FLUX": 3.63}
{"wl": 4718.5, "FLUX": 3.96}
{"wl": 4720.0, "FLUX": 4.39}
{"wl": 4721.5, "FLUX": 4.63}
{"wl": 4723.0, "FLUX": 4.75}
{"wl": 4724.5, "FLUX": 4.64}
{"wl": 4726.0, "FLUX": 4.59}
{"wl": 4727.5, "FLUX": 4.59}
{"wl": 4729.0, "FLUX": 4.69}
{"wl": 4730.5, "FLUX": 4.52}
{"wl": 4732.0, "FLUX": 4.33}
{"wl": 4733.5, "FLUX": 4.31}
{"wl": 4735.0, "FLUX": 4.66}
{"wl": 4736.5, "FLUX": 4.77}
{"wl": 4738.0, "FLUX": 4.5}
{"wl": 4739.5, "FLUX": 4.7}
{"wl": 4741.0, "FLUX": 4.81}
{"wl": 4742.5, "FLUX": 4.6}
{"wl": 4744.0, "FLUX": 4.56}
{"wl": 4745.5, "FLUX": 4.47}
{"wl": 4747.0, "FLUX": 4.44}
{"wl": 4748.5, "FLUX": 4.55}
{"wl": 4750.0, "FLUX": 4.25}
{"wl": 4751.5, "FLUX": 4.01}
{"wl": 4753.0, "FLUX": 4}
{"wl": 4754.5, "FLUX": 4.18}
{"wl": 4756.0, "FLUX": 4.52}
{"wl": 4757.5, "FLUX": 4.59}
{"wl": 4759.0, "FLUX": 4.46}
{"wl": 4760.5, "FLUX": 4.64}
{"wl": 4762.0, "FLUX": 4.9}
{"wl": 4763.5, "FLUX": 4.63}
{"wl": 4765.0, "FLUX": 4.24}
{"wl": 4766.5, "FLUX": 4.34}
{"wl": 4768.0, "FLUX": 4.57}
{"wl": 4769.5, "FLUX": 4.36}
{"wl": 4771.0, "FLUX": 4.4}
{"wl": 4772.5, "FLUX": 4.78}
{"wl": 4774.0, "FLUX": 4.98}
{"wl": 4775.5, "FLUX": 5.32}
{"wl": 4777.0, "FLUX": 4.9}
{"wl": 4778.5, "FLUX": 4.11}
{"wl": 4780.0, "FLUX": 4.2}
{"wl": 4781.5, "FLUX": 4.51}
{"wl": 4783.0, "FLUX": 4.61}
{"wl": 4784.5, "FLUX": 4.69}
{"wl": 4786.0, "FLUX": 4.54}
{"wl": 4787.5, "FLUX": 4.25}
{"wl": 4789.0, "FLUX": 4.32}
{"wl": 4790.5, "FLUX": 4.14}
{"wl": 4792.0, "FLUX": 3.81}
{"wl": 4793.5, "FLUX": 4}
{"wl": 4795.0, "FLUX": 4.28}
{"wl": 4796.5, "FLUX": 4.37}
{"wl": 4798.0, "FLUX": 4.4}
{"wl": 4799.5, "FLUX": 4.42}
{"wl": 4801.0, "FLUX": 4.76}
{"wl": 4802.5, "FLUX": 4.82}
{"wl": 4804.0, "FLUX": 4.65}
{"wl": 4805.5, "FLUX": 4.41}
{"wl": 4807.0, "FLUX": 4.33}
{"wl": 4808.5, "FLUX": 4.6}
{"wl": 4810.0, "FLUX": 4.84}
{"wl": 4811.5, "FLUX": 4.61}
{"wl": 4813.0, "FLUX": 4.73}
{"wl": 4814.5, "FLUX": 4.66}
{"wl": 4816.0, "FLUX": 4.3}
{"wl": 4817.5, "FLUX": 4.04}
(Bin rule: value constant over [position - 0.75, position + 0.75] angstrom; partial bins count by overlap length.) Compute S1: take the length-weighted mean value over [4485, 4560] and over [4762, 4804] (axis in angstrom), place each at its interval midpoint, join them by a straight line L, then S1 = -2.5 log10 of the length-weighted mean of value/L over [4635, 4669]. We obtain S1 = -0.07 mag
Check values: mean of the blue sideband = 4.4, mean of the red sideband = 4.48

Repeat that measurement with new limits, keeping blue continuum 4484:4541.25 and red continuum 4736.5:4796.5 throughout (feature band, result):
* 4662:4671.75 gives -0.13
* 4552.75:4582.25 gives 0.02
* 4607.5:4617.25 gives 0.04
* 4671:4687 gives -0.05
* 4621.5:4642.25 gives -0.01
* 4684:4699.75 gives 0.02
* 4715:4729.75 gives 0.02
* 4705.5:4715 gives -0.04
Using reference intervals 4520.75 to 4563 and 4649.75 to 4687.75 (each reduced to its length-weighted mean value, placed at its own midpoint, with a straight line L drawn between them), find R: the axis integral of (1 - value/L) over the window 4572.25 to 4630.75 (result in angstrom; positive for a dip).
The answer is 1.3 angstrom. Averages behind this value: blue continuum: 4.42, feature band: 4.47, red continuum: 4.76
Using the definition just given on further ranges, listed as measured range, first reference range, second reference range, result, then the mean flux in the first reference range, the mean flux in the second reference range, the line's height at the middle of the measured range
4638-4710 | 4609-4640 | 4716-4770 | -3.29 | 4.4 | 4.46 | 4.43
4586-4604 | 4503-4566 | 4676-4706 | -0.54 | 4.28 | 4.46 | 4.35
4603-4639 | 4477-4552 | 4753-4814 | 0.44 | 4.43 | 4.5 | 4.46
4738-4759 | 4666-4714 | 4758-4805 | 0.42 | 4.59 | 4.5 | 4.53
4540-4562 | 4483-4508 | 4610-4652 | 0.35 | 4.59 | 4.46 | 4.53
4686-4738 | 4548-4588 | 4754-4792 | -0.02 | 4.32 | 4.52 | 4.46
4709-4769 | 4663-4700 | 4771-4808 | 0.77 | 4.6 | 4.48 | 4.54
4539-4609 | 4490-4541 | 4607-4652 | -0.91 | 4.34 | 4.46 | 4.4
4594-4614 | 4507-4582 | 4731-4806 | -0.41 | 4.36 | 4.48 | 4.39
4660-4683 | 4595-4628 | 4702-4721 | -1.95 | 4.46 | 4.44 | 4.45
